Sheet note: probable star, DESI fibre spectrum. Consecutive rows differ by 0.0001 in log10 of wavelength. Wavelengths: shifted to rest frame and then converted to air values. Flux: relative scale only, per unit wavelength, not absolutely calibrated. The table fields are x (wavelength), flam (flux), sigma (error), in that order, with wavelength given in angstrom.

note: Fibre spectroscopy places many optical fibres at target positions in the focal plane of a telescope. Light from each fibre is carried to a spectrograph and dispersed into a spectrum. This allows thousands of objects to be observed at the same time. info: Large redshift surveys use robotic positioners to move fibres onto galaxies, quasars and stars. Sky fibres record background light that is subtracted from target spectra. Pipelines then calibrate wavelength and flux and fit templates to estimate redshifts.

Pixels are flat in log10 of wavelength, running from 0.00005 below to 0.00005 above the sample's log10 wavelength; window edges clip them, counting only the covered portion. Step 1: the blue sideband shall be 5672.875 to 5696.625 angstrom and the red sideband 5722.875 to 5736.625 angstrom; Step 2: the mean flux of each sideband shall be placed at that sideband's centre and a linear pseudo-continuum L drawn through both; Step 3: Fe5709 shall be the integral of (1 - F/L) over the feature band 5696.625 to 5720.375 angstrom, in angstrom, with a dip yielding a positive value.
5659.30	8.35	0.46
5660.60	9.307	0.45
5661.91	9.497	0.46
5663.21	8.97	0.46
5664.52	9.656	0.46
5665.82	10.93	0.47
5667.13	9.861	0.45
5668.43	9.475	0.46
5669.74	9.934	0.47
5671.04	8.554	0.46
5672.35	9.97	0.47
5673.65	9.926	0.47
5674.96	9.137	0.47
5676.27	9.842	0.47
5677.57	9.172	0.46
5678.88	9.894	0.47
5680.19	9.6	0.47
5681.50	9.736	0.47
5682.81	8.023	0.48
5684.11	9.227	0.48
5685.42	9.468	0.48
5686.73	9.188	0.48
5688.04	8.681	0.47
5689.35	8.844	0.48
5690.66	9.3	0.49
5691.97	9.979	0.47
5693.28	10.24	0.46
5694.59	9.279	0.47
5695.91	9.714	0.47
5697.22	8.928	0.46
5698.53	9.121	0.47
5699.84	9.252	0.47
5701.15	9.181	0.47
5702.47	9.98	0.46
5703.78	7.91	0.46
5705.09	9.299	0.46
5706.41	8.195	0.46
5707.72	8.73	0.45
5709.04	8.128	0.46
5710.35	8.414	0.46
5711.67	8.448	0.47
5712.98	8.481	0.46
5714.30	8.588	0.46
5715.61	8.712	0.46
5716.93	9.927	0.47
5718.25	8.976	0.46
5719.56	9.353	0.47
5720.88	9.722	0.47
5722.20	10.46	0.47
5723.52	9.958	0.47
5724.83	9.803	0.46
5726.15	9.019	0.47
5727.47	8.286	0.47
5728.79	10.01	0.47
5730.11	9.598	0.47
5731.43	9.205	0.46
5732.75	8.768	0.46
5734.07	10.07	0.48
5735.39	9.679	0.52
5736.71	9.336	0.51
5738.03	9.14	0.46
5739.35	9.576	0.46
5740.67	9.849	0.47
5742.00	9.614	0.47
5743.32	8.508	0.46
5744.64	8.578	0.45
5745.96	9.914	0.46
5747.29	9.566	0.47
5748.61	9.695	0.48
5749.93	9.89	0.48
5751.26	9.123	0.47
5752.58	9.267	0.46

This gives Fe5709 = 1.4 angstrom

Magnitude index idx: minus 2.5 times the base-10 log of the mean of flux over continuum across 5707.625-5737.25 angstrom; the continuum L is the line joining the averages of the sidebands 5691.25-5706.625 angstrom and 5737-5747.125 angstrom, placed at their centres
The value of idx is 0.01 mag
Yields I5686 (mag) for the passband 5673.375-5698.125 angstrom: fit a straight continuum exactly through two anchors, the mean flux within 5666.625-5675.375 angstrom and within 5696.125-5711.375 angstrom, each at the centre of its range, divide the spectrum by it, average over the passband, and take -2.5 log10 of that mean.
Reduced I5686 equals -0.01 mag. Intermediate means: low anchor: 9.56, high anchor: 8.85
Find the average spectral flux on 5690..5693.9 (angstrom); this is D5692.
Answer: 9.84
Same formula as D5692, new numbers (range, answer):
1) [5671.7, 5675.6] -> 9.69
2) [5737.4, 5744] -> 9.34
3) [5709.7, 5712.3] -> 8.41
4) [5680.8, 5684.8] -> 9.02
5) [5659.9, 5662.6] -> 9.38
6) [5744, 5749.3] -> 9.45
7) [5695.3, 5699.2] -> 9.26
